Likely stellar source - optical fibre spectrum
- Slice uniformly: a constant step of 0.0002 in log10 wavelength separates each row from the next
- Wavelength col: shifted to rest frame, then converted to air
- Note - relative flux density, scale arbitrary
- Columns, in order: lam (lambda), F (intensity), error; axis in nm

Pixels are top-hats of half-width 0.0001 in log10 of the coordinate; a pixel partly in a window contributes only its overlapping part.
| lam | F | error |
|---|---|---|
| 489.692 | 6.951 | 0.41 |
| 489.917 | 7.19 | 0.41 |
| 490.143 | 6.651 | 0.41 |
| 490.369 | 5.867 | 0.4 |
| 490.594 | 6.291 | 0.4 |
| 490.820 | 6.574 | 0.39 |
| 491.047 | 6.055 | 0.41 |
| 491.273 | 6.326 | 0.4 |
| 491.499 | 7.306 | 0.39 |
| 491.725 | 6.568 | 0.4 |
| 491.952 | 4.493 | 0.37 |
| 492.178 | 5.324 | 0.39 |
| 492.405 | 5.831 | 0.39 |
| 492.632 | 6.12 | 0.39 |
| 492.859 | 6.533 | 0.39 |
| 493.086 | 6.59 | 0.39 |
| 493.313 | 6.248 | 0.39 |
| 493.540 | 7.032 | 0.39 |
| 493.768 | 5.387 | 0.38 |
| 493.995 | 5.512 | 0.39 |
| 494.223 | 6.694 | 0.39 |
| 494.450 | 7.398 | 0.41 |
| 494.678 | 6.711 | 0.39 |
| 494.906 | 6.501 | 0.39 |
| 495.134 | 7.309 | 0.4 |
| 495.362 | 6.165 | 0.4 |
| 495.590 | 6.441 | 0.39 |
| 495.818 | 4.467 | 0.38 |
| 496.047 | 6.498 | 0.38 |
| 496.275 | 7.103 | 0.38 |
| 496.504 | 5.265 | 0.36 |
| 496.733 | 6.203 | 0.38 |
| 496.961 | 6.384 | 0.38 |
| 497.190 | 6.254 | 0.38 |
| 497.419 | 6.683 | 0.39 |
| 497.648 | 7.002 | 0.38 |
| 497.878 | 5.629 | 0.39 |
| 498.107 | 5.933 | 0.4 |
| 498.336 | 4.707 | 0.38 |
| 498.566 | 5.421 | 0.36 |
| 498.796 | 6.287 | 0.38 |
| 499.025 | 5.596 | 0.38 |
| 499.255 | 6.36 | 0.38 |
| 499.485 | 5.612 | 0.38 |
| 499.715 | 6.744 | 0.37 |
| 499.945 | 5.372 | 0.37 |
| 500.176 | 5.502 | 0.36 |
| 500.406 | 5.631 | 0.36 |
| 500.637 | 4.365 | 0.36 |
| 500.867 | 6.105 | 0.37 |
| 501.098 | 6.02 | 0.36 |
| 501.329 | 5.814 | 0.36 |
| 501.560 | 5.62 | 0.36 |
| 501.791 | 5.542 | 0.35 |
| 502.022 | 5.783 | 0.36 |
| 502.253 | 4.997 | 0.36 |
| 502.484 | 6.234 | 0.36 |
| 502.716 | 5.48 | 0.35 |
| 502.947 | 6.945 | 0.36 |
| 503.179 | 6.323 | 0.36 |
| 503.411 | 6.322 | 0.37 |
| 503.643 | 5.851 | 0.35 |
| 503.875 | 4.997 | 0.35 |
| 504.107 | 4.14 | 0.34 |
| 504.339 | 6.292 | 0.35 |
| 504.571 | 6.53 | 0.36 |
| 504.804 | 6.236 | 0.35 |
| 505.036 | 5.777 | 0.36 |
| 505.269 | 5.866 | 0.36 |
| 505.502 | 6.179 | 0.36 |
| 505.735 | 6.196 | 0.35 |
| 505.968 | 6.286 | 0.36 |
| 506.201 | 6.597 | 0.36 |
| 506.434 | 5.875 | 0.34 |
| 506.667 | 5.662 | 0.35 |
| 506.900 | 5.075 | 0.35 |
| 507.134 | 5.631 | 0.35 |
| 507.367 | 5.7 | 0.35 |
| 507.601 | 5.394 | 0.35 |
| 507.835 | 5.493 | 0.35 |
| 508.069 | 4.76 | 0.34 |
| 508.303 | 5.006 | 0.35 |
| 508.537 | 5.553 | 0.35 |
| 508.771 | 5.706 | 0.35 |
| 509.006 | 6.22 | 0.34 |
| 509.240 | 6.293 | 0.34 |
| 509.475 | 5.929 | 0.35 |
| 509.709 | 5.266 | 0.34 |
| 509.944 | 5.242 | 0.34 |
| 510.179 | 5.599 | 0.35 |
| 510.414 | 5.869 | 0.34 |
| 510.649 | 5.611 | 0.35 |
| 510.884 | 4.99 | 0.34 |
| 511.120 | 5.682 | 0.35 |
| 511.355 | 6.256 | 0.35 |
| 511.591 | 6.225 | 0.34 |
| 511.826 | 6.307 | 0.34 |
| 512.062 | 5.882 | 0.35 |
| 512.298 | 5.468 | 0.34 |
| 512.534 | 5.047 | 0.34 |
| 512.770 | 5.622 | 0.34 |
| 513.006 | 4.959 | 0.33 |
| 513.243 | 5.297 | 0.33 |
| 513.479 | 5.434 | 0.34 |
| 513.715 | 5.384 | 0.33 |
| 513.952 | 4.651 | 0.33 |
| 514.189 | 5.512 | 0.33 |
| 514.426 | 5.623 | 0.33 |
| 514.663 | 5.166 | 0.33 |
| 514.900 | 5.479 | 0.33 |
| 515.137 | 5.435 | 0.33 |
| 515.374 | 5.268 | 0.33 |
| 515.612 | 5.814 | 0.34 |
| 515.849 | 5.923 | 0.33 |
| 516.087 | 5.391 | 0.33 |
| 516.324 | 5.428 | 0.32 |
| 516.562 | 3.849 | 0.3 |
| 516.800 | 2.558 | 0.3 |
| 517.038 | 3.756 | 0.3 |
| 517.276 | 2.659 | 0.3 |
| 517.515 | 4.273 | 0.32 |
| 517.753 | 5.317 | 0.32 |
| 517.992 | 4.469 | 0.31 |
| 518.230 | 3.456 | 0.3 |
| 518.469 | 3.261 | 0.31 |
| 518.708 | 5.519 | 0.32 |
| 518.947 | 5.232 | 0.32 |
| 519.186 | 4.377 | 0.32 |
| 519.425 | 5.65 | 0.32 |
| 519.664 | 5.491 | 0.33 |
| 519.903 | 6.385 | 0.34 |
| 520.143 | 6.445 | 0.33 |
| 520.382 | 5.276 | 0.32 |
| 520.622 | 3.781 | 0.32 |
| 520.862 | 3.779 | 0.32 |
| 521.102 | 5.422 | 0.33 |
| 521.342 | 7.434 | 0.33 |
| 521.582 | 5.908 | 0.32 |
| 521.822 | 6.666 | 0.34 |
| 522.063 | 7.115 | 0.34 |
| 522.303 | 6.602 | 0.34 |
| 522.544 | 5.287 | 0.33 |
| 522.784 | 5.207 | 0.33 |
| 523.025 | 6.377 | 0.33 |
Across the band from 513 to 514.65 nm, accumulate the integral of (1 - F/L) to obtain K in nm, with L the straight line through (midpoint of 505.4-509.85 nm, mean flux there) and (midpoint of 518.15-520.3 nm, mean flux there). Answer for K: 0.04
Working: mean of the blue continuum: 5.72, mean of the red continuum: 5.13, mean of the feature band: 5.28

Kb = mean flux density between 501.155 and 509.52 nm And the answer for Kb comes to 5.79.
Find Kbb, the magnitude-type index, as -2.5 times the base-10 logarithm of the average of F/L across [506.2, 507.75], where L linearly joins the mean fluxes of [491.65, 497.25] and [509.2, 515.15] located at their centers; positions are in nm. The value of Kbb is 0.02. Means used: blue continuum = 6.2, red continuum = 5.54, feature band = 5.64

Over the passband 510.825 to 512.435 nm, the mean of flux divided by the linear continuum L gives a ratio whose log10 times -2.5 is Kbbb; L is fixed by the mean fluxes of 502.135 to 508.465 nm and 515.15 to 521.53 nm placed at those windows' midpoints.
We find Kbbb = -0.10 mag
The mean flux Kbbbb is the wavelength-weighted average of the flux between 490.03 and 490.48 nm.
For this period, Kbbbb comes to 6.26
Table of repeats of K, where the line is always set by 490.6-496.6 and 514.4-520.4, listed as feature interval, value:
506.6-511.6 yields -0.21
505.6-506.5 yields -0.12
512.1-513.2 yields -0.03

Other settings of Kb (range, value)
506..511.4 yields 5.63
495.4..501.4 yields 5.9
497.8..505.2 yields 5.76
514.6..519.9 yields 4.75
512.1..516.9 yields 5.19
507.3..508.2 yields 5.31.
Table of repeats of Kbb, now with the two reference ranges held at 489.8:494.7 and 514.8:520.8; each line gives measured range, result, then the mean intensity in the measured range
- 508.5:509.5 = -0.125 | 5.97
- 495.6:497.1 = 0.006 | 6.02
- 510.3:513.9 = -0.090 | 5.58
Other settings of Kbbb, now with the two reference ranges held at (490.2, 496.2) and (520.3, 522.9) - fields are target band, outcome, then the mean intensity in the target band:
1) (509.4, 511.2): 0.08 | 5.51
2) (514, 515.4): 0.08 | 5.39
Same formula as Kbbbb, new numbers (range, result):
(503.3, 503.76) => 6.08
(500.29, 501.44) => 5.59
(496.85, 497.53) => 6.44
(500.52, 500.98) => 5.23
